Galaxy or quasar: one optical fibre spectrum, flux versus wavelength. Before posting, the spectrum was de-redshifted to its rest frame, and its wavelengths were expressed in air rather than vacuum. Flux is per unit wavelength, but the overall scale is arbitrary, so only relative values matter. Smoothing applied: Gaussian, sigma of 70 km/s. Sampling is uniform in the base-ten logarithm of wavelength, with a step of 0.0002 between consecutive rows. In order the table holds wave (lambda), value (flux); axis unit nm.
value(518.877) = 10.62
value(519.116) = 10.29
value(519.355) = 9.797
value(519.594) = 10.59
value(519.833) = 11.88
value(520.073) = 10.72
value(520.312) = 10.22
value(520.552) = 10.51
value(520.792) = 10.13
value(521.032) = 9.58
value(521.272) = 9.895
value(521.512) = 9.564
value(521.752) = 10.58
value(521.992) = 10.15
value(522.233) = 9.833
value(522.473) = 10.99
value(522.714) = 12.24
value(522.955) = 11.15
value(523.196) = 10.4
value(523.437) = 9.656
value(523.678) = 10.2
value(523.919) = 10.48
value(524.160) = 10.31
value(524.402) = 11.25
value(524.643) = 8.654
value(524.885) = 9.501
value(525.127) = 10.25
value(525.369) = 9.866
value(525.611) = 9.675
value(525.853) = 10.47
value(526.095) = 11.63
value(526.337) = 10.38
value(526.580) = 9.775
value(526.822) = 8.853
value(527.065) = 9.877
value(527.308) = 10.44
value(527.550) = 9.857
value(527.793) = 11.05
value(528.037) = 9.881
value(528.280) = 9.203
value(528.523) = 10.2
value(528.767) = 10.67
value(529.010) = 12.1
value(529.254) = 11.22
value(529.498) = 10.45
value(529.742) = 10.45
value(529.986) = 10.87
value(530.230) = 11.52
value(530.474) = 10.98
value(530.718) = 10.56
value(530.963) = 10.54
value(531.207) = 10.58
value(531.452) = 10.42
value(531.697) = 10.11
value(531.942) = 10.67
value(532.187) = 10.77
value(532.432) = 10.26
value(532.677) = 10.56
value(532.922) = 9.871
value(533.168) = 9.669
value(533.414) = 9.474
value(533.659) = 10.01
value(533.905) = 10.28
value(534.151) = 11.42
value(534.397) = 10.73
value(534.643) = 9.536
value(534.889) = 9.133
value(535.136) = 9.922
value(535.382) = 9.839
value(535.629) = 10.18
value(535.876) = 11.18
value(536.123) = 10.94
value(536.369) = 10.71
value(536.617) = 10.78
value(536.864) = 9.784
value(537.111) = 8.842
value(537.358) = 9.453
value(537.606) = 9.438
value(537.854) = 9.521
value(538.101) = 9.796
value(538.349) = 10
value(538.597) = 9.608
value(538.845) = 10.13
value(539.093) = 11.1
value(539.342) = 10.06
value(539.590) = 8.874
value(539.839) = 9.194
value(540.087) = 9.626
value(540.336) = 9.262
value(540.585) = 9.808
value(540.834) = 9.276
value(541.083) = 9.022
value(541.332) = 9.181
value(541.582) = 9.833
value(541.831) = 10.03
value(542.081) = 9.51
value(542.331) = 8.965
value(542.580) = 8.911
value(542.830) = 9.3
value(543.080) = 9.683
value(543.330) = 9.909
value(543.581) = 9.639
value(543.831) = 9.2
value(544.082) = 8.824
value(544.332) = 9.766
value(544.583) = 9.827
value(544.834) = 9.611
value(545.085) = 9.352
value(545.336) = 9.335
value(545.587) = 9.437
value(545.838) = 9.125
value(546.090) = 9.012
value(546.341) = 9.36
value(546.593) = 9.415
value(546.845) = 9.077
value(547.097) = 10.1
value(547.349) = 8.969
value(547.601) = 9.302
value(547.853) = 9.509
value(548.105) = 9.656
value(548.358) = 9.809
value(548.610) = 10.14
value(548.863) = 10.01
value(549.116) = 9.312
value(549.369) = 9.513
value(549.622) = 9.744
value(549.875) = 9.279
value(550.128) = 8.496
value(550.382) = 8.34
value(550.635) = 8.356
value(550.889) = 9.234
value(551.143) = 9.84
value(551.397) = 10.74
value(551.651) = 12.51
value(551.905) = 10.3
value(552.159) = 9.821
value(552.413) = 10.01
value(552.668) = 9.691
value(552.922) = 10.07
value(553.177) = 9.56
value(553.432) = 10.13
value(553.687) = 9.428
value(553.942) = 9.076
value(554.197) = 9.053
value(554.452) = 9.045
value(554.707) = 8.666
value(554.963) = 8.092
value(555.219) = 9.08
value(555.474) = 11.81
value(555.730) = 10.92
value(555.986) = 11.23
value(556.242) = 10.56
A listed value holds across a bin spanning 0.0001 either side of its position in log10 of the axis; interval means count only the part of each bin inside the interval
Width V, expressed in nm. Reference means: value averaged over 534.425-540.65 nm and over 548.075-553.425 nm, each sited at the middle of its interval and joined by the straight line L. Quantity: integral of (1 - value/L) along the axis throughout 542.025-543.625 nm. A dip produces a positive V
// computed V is 0.07 nm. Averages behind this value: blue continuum 9.88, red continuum 9.74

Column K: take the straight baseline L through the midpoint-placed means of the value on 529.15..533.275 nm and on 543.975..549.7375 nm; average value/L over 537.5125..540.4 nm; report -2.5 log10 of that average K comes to 0.033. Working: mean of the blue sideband 10.6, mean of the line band 9.73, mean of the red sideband 9.49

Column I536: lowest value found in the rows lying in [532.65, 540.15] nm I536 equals 8.842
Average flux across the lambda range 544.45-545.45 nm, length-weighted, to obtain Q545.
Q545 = 9.53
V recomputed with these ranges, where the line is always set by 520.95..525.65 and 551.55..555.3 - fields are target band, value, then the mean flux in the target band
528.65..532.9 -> -0.27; 10.7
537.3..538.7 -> 0.04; 9.64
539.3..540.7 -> 0.06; 9.44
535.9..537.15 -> -0.05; 10.4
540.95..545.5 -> 0.18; 9.44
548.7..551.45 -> 0.10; 9.32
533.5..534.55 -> -0.06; 10.5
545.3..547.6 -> 0.11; 9.31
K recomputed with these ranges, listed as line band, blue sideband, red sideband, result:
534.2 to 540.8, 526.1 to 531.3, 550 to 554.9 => 0.03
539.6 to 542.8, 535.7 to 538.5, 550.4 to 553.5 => 0.07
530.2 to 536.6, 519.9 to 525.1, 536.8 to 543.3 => -0.06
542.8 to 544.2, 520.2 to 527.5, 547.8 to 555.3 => 0.04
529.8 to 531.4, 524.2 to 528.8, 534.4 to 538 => -0.08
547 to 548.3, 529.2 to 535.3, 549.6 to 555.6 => 0.03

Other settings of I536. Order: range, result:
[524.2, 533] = 8.654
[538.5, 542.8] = 8.874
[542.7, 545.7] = 8.824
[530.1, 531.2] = 10.54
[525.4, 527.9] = 8.853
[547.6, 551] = 8.34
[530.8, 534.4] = 9.474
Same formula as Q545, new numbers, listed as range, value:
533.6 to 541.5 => 9.89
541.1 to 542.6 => 9.41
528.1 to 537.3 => 10.4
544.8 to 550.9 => 9.34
